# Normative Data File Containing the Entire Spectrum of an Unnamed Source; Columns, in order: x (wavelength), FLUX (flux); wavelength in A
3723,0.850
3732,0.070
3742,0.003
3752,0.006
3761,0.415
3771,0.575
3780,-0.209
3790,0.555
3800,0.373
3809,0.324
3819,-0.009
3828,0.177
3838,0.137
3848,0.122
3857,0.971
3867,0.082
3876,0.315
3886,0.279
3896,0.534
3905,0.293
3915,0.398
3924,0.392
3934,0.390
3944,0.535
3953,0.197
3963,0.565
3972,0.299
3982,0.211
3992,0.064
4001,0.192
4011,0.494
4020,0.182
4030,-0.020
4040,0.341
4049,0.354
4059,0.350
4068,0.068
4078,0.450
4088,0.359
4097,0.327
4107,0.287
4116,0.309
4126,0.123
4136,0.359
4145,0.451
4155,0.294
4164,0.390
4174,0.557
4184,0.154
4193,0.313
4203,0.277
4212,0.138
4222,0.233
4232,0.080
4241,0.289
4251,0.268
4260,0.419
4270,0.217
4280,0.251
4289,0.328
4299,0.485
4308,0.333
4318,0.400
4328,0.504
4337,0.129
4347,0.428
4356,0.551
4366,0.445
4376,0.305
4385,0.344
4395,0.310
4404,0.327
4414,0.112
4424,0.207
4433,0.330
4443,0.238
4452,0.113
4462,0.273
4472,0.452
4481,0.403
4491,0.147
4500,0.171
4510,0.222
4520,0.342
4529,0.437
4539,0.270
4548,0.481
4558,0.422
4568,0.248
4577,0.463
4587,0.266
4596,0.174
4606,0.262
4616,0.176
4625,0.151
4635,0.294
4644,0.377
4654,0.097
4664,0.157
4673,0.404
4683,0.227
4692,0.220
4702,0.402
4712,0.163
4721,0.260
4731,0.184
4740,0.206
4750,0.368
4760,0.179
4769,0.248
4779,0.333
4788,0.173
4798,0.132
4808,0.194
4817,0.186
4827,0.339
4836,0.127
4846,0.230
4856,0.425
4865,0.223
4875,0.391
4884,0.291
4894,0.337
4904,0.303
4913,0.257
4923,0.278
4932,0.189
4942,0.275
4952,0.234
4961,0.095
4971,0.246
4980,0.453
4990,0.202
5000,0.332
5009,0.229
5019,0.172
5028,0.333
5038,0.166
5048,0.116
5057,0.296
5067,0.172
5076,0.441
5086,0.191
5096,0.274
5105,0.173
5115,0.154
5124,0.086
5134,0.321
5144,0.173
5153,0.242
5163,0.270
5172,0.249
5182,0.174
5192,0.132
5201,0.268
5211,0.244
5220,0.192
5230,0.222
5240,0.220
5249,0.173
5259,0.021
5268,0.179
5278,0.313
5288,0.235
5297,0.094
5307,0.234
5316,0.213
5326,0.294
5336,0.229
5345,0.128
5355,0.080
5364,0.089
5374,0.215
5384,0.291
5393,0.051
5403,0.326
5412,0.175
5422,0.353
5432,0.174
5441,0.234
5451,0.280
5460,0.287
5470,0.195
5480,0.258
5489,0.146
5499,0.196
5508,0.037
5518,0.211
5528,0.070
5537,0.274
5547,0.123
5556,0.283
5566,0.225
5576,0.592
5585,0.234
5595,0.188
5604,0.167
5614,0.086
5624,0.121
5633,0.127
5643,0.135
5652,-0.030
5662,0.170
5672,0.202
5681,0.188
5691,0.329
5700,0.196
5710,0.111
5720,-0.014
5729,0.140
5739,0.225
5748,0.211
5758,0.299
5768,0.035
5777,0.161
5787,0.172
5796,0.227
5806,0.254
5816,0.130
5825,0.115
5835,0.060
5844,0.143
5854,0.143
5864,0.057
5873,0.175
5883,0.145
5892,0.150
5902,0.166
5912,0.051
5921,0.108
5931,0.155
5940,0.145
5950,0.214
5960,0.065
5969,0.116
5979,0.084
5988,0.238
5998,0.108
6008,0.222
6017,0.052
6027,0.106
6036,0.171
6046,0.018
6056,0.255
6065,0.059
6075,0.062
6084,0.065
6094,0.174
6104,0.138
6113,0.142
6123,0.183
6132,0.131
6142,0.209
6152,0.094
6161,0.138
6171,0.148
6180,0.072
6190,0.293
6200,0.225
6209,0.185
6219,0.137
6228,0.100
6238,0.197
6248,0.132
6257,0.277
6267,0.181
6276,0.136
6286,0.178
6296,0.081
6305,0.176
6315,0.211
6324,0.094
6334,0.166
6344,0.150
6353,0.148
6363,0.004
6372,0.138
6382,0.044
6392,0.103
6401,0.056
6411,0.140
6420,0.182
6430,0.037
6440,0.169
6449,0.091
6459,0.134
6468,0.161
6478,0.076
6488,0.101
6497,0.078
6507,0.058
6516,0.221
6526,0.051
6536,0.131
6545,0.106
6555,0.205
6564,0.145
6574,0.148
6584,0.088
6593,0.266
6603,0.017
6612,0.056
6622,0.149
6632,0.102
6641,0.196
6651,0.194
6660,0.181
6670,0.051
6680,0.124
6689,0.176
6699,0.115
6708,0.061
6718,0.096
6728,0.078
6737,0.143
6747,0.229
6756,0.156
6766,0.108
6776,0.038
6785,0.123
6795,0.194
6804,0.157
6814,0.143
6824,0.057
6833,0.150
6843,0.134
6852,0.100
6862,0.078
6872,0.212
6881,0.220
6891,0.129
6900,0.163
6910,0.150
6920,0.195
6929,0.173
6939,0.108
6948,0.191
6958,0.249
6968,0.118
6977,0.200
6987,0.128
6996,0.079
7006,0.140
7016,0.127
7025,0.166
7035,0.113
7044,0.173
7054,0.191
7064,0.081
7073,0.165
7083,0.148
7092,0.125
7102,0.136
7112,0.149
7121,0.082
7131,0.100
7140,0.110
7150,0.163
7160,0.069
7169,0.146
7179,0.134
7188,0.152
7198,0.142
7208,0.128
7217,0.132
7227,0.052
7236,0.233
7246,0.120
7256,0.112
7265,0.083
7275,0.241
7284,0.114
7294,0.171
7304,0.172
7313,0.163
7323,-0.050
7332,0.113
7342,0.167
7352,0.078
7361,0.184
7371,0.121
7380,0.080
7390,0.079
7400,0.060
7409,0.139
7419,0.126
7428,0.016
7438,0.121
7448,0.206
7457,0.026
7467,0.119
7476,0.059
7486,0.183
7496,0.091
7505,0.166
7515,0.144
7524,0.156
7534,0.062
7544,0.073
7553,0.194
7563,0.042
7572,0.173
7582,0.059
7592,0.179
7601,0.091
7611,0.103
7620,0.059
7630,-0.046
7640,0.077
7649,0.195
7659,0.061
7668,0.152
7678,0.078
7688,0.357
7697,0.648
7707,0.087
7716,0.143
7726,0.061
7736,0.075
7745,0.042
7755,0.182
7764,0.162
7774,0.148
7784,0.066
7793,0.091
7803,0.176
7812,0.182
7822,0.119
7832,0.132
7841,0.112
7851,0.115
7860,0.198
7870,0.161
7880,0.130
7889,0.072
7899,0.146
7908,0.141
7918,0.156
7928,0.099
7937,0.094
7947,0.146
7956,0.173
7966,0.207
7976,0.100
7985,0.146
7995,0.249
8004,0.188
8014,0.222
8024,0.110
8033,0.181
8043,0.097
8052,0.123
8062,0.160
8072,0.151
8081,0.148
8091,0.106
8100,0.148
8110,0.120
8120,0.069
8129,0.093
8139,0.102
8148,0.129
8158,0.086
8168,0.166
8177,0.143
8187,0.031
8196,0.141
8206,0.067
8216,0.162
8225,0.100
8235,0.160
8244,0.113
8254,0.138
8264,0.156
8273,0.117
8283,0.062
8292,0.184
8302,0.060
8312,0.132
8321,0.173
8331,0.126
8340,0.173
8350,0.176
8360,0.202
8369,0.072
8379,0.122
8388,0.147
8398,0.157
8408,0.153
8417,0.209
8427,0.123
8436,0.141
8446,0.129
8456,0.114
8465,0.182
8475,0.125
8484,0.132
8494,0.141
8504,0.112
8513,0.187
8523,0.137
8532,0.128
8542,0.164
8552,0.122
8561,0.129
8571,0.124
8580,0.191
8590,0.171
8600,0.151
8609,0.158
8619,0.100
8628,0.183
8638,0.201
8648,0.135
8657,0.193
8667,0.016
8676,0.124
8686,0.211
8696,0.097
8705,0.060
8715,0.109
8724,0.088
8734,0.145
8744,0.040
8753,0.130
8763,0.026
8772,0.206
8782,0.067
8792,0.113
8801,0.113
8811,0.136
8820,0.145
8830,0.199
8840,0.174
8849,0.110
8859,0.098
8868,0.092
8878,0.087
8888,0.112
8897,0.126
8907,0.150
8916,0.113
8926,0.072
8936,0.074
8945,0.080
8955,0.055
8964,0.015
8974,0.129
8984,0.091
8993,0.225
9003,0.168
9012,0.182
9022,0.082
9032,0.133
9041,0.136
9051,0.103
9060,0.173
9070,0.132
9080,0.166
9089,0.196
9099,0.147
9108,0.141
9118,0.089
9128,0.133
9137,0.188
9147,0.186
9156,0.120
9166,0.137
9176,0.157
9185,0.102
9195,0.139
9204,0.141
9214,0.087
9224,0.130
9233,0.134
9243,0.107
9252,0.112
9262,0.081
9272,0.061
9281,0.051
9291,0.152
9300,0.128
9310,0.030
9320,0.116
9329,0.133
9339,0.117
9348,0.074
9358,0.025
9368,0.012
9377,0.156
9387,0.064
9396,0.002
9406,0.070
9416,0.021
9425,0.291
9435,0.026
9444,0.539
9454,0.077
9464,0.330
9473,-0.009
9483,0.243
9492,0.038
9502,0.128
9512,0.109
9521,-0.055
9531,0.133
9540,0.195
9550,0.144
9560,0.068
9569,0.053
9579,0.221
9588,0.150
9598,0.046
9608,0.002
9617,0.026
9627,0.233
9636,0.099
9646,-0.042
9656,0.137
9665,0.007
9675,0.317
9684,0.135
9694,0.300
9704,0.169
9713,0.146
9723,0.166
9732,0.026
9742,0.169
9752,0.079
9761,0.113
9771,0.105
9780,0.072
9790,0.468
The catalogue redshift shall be 1.06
